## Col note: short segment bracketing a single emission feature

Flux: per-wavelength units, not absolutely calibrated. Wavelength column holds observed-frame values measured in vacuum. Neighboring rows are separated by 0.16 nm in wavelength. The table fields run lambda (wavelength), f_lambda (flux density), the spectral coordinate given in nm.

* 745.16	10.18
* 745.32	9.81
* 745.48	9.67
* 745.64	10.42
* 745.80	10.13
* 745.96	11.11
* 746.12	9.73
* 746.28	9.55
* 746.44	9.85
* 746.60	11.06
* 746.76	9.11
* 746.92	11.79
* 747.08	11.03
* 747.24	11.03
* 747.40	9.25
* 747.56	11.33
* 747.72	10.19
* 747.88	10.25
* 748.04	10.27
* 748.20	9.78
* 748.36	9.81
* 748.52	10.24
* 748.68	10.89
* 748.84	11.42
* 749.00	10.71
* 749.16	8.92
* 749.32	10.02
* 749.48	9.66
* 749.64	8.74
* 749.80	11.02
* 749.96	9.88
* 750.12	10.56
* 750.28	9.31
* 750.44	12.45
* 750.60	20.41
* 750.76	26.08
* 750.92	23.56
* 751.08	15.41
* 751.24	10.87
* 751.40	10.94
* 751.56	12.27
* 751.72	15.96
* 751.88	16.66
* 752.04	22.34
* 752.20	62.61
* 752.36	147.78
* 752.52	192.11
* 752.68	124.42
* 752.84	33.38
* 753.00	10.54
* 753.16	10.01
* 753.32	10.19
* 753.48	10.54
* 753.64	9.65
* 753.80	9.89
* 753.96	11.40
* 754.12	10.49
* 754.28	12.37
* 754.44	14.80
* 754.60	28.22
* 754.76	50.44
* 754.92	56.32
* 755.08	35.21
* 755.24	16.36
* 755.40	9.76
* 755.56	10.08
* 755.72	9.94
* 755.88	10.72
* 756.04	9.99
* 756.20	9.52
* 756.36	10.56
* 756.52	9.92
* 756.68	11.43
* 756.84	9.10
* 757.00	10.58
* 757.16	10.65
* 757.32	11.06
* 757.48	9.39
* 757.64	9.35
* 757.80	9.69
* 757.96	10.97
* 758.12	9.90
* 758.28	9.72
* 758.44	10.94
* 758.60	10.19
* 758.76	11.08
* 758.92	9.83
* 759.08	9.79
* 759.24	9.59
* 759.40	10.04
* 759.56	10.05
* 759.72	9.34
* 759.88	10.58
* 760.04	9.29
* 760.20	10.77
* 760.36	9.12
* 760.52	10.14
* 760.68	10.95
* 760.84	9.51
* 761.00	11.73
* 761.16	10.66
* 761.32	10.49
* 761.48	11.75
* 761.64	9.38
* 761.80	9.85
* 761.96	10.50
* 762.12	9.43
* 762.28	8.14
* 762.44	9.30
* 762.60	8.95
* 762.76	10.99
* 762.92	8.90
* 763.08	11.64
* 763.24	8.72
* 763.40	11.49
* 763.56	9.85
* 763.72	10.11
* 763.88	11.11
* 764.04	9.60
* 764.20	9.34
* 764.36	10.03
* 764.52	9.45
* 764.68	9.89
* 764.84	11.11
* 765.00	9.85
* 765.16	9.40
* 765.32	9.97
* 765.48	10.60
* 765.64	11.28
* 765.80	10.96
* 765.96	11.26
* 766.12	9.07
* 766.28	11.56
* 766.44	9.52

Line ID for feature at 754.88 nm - [N II]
